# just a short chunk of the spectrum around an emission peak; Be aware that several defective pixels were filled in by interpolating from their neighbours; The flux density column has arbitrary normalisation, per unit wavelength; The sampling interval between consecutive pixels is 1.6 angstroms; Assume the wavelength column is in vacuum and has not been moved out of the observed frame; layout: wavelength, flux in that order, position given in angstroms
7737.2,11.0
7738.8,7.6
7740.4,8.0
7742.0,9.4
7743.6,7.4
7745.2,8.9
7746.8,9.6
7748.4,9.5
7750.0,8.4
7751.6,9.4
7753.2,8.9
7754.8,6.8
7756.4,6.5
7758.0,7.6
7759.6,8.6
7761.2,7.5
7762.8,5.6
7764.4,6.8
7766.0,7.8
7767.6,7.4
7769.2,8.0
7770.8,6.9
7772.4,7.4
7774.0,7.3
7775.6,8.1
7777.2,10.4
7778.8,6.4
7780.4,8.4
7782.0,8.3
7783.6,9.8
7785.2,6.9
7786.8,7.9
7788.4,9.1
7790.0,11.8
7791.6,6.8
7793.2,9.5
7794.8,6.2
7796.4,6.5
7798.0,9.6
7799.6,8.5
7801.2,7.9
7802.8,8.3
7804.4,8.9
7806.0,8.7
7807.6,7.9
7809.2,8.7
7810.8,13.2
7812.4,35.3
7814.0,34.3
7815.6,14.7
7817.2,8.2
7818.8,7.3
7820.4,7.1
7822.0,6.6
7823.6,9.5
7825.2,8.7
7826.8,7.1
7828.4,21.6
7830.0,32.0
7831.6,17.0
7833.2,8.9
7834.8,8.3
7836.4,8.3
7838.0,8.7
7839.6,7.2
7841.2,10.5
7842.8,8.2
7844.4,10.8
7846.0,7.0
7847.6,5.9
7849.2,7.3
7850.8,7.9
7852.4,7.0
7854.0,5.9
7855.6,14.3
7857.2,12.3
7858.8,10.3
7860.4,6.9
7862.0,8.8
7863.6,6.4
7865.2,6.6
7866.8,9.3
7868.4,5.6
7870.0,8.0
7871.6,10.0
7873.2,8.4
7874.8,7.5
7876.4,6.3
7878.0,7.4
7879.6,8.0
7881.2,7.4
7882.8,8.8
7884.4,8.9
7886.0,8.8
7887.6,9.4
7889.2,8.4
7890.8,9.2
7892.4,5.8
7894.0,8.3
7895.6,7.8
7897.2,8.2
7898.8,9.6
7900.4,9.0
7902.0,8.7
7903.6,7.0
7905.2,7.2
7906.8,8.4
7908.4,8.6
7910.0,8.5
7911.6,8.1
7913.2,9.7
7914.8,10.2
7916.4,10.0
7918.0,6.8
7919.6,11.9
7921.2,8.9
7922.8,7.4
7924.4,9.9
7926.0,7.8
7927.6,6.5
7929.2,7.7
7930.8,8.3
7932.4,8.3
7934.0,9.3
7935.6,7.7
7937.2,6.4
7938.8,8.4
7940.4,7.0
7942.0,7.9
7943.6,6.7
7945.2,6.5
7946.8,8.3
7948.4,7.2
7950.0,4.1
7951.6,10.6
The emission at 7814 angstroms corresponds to [S II]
